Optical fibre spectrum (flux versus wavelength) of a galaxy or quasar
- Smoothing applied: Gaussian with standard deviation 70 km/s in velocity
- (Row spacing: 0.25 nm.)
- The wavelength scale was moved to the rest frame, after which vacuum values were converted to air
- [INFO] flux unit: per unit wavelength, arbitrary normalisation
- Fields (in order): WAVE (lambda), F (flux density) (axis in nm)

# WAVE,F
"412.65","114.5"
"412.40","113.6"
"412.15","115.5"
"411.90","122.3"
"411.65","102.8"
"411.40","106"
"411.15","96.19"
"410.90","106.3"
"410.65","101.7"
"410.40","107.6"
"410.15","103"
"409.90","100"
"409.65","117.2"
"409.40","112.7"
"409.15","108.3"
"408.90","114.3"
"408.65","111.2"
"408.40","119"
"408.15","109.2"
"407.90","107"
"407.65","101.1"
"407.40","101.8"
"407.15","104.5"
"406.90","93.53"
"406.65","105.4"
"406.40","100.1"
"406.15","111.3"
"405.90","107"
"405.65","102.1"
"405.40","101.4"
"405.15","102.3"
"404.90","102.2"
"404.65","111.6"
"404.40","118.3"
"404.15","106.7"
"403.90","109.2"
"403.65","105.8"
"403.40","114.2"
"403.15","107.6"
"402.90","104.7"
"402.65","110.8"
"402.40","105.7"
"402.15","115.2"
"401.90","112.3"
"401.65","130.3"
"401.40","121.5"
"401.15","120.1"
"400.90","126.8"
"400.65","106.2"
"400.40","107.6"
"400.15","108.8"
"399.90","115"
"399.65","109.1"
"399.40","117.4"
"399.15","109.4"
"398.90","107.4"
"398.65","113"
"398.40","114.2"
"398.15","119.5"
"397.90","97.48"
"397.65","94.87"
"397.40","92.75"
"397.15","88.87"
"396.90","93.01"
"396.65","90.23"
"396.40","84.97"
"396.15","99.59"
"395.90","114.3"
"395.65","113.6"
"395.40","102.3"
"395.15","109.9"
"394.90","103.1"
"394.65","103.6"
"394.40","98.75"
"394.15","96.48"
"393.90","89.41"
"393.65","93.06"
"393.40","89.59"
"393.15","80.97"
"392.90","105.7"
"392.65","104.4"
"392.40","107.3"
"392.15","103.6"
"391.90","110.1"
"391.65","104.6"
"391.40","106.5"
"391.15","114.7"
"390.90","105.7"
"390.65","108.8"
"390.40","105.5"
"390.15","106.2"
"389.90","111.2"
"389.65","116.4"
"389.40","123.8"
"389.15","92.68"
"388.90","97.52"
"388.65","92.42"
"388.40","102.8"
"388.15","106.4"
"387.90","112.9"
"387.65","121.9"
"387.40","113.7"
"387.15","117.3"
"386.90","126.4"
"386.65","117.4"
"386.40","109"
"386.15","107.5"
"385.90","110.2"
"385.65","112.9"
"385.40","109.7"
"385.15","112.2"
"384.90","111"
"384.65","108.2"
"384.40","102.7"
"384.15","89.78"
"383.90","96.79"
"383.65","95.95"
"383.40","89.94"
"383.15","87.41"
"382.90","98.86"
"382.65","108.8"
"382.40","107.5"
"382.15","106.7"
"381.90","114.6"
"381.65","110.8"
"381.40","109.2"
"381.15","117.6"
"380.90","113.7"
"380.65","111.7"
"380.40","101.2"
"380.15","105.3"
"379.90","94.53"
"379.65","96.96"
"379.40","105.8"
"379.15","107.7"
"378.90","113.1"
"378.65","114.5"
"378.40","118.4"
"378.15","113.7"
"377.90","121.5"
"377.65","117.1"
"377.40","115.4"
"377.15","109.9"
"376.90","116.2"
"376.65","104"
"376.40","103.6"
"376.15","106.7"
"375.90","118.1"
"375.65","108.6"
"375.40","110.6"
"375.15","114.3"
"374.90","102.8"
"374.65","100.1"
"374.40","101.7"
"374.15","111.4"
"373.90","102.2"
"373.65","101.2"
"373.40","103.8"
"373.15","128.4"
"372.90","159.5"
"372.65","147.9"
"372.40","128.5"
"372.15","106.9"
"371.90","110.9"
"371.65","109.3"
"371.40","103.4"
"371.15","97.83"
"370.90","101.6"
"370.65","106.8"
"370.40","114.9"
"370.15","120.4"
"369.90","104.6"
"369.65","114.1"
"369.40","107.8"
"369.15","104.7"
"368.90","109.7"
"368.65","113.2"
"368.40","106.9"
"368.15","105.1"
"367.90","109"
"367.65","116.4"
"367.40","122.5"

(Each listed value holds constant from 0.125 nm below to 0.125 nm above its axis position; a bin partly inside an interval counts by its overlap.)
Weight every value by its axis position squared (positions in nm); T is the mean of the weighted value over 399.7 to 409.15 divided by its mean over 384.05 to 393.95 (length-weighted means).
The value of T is 1.1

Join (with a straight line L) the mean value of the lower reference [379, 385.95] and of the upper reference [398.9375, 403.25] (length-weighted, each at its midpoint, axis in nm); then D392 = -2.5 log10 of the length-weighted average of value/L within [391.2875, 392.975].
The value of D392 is 0.03 mag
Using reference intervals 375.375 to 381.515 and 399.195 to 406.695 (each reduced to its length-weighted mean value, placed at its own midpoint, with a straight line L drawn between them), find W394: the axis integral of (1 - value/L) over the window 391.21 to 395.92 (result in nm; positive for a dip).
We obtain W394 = 0.37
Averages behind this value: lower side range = 110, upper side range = 111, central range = 102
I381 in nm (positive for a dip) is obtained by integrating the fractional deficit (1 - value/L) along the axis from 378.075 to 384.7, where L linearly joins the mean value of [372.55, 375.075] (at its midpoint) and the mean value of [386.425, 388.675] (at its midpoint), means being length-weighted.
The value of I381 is 0.53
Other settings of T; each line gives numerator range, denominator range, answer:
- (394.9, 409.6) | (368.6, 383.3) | 1.12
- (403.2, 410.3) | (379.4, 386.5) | 1.15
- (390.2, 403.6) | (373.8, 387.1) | 1.07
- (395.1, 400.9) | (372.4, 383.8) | 1.06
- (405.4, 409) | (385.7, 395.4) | 1.09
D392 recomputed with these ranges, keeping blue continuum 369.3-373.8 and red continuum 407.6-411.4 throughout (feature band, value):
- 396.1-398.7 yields 0.119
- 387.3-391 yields 0.037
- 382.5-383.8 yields 0.169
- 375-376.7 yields 0.044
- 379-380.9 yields 0.091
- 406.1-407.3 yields 0.060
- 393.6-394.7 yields 0.154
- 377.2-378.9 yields -0.024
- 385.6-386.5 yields 0.024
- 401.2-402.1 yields -0.109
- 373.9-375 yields 0.104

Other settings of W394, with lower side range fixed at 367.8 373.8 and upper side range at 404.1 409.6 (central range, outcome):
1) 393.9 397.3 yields 0.30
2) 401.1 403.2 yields -0.13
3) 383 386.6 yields 0.24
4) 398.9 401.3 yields -0.11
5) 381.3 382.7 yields 0.02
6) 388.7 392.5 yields 0.08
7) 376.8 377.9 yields -0.03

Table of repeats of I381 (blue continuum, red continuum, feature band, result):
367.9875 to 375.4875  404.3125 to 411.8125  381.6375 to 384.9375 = 0.252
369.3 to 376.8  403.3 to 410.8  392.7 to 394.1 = 0.208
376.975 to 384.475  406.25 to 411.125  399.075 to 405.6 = -0.309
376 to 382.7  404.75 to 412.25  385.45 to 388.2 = -0.132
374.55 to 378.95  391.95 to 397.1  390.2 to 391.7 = -0.089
